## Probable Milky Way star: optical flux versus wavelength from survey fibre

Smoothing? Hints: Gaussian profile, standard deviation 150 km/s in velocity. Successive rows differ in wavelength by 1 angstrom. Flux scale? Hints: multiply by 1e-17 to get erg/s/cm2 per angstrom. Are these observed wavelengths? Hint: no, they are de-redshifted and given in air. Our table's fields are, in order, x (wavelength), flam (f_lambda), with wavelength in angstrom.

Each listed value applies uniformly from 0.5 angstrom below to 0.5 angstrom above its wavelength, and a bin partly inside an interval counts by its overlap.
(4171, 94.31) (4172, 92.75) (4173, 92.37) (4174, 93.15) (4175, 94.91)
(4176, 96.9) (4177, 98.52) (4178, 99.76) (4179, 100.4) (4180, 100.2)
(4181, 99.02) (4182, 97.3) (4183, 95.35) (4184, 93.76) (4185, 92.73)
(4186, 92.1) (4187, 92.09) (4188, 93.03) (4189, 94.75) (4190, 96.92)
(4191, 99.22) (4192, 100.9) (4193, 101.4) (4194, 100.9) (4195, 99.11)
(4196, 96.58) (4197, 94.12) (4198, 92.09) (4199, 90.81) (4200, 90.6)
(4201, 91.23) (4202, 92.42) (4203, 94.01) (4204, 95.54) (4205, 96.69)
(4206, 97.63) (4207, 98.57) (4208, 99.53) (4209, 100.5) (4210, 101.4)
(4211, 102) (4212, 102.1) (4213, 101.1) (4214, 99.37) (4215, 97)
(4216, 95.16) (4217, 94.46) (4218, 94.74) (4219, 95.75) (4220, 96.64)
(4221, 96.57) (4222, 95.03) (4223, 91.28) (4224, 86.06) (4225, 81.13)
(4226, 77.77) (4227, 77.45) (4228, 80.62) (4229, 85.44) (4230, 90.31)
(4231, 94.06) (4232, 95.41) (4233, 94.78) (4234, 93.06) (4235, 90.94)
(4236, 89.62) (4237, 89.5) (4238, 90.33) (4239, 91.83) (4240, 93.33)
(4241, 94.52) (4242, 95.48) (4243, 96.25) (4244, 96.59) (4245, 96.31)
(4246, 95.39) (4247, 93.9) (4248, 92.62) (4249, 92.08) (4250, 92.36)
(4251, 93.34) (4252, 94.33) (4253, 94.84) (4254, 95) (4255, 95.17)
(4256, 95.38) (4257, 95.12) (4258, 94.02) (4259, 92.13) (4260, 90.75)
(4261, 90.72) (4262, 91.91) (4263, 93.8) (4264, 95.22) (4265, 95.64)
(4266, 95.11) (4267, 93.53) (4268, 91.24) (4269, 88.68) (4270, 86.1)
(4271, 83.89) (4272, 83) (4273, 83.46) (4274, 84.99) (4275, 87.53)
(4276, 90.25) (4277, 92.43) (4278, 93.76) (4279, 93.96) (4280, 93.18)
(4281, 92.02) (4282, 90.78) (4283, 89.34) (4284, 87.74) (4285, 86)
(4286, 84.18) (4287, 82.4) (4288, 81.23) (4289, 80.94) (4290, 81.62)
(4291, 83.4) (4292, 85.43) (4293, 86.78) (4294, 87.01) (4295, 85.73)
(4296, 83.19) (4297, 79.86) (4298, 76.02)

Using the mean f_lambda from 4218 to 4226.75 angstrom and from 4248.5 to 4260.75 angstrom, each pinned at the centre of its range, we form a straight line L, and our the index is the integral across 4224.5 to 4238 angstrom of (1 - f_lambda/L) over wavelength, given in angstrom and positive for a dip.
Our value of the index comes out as 0.5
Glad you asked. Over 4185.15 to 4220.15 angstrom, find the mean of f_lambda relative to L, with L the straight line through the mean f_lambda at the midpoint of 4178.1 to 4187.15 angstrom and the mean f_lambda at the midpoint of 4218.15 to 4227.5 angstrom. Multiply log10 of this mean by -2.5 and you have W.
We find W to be -0.05 mag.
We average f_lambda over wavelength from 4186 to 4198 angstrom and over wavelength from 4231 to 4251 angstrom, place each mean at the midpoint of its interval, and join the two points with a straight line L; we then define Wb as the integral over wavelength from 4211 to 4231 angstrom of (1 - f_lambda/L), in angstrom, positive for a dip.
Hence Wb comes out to 0.6 angstrom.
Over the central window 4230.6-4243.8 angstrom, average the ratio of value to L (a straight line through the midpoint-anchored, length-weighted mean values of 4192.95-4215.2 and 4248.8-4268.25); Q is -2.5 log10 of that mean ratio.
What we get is 0.022 mag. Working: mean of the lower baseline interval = 97.1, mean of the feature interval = 93.1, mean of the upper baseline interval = 93.6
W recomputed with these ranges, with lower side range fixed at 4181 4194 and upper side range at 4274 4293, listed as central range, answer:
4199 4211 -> -0.02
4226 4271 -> -0.02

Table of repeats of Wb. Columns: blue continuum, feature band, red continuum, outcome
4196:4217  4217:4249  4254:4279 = 0.9 angstrom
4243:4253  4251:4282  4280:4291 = -0.5 angstrom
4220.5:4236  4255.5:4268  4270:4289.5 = -0.8 angstrom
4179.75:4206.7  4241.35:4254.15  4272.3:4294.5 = -0.6 angstrom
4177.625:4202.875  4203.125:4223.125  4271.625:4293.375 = -0.8 angstrom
